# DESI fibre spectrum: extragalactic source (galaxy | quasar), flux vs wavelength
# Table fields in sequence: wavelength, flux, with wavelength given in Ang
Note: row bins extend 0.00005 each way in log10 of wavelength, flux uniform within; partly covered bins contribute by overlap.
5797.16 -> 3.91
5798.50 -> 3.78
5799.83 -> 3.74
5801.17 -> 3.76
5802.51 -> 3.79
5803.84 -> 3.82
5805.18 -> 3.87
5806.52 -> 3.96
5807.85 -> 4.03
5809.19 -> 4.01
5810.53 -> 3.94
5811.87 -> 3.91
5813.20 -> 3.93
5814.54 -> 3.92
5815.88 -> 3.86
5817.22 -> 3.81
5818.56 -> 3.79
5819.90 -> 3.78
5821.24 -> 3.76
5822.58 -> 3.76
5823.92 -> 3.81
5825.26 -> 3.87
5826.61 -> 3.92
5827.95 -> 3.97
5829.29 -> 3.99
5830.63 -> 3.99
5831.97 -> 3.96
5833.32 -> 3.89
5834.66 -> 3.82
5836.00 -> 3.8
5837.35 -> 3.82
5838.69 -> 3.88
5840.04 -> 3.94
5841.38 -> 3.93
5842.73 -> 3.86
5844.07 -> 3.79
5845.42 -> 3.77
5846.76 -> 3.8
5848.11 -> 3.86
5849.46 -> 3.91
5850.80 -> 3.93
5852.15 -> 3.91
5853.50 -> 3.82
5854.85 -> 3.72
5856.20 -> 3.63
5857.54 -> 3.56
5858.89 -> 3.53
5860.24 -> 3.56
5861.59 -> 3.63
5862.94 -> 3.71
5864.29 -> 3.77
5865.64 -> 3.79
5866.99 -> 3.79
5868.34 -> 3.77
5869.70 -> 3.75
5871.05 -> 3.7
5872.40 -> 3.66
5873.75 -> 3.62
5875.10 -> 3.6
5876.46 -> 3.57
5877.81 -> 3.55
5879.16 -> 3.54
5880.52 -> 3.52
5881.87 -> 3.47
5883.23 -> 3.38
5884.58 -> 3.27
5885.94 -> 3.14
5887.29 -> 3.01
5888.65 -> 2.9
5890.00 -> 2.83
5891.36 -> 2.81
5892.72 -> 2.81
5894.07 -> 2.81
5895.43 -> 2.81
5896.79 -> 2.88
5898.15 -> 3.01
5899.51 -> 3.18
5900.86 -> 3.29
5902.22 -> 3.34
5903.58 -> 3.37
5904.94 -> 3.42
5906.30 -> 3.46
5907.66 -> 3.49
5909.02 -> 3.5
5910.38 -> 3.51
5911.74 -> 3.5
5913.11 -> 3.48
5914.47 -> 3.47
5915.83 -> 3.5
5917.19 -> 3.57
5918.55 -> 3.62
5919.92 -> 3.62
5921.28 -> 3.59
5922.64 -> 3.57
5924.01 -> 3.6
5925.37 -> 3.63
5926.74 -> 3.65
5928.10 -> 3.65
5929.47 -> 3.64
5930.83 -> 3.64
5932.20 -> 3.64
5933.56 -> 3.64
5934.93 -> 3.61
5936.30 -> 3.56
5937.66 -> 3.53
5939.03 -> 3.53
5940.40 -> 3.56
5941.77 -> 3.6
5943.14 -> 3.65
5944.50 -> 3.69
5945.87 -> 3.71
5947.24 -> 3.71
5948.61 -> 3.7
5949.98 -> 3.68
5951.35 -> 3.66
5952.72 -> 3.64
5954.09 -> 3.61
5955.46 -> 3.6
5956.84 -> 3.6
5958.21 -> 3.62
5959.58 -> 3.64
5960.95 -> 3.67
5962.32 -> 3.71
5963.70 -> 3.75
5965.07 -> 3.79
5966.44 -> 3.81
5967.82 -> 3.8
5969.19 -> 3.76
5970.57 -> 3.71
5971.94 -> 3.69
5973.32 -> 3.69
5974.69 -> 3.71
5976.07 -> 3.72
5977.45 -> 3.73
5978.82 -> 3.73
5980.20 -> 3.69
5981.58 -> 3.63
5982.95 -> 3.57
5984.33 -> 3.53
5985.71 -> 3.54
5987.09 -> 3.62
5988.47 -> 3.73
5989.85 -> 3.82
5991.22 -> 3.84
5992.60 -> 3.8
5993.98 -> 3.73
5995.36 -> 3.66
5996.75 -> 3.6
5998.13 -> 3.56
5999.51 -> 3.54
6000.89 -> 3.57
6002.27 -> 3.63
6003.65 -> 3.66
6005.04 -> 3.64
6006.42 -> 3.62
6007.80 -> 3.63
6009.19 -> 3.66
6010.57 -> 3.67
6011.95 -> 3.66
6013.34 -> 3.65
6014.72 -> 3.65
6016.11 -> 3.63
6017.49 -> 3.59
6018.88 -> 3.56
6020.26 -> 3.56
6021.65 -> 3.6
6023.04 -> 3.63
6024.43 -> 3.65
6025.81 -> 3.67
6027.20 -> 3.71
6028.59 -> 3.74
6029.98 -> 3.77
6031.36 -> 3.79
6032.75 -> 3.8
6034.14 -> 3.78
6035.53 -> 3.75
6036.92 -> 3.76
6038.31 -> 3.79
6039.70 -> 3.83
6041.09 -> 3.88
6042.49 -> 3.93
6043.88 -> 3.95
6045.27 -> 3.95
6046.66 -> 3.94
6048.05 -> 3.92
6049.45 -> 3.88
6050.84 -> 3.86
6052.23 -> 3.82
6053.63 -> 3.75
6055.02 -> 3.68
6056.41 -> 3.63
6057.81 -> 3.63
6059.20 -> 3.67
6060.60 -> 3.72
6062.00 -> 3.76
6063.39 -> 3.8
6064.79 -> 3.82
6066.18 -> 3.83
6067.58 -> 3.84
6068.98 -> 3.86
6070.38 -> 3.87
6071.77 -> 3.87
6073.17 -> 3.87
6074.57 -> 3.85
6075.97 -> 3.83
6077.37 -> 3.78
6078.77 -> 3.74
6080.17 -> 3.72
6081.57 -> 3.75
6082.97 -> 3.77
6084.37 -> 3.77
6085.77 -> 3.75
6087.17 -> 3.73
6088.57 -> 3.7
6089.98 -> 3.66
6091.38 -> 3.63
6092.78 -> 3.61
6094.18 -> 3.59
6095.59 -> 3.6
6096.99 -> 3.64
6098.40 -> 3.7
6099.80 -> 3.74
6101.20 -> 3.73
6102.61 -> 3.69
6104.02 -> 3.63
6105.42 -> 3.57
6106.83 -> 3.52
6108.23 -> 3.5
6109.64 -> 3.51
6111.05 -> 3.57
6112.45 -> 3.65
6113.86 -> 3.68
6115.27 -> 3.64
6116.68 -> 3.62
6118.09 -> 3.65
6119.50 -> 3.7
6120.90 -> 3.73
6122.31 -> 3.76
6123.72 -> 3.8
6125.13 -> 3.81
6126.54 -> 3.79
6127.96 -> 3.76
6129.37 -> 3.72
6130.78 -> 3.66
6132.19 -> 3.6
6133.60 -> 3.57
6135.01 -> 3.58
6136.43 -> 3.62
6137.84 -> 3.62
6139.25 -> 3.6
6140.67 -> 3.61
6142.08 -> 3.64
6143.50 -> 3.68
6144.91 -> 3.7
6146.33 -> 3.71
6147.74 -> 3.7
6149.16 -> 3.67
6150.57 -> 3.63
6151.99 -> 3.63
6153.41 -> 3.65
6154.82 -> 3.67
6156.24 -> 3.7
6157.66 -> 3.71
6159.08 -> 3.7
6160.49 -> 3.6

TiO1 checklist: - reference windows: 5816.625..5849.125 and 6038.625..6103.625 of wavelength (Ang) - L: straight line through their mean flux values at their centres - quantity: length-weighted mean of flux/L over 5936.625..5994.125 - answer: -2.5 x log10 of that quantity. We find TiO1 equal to 0.04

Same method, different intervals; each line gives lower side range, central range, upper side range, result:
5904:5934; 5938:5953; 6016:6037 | -0.02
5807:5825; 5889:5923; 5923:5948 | 0.12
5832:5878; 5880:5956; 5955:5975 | 0.09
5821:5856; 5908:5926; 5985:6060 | 0.07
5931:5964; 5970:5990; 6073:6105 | 0.00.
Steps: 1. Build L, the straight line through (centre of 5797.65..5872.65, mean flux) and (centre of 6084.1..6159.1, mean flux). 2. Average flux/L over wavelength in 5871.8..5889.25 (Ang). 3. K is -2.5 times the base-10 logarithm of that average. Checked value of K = 0.12 mag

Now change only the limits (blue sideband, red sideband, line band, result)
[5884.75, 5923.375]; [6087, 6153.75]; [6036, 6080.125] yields -0.08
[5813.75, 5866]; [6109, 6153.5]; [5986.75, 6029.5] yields 0.02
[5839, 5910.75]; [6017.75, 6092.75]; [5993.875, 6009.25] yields 0.02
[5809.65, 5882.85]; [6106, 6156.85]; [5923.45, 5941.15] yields 0.04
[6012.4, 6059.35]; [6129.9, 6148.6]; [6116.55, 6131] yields -0.02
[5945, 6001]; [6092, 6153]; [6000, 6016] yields 0.01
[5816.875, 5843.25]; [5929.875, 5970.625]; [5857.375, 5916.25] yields 0.12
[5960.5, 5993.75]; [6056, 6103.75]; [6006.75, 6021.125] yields 0.03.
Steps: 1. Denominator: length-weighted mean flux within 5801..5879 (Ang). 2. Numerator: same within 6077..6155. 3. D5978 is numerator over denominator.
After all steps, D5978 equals 1.0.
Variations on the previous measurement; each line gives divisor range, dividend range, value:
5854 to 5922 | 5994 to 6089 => 1.09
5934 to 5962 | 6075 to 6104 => 1.02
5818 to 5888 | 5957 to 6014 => 0.99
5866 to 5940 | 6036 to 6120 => 1.09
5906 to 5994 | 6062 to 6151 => 1.02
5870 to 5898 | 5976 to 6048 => 1.14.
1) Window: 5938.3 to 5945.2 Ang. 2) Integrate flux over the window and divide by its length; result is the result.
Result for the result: 3.61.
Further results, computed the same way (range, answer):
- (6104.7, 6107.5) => 3.55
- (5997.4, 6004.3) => 3.6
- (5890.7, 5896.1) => 2.81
